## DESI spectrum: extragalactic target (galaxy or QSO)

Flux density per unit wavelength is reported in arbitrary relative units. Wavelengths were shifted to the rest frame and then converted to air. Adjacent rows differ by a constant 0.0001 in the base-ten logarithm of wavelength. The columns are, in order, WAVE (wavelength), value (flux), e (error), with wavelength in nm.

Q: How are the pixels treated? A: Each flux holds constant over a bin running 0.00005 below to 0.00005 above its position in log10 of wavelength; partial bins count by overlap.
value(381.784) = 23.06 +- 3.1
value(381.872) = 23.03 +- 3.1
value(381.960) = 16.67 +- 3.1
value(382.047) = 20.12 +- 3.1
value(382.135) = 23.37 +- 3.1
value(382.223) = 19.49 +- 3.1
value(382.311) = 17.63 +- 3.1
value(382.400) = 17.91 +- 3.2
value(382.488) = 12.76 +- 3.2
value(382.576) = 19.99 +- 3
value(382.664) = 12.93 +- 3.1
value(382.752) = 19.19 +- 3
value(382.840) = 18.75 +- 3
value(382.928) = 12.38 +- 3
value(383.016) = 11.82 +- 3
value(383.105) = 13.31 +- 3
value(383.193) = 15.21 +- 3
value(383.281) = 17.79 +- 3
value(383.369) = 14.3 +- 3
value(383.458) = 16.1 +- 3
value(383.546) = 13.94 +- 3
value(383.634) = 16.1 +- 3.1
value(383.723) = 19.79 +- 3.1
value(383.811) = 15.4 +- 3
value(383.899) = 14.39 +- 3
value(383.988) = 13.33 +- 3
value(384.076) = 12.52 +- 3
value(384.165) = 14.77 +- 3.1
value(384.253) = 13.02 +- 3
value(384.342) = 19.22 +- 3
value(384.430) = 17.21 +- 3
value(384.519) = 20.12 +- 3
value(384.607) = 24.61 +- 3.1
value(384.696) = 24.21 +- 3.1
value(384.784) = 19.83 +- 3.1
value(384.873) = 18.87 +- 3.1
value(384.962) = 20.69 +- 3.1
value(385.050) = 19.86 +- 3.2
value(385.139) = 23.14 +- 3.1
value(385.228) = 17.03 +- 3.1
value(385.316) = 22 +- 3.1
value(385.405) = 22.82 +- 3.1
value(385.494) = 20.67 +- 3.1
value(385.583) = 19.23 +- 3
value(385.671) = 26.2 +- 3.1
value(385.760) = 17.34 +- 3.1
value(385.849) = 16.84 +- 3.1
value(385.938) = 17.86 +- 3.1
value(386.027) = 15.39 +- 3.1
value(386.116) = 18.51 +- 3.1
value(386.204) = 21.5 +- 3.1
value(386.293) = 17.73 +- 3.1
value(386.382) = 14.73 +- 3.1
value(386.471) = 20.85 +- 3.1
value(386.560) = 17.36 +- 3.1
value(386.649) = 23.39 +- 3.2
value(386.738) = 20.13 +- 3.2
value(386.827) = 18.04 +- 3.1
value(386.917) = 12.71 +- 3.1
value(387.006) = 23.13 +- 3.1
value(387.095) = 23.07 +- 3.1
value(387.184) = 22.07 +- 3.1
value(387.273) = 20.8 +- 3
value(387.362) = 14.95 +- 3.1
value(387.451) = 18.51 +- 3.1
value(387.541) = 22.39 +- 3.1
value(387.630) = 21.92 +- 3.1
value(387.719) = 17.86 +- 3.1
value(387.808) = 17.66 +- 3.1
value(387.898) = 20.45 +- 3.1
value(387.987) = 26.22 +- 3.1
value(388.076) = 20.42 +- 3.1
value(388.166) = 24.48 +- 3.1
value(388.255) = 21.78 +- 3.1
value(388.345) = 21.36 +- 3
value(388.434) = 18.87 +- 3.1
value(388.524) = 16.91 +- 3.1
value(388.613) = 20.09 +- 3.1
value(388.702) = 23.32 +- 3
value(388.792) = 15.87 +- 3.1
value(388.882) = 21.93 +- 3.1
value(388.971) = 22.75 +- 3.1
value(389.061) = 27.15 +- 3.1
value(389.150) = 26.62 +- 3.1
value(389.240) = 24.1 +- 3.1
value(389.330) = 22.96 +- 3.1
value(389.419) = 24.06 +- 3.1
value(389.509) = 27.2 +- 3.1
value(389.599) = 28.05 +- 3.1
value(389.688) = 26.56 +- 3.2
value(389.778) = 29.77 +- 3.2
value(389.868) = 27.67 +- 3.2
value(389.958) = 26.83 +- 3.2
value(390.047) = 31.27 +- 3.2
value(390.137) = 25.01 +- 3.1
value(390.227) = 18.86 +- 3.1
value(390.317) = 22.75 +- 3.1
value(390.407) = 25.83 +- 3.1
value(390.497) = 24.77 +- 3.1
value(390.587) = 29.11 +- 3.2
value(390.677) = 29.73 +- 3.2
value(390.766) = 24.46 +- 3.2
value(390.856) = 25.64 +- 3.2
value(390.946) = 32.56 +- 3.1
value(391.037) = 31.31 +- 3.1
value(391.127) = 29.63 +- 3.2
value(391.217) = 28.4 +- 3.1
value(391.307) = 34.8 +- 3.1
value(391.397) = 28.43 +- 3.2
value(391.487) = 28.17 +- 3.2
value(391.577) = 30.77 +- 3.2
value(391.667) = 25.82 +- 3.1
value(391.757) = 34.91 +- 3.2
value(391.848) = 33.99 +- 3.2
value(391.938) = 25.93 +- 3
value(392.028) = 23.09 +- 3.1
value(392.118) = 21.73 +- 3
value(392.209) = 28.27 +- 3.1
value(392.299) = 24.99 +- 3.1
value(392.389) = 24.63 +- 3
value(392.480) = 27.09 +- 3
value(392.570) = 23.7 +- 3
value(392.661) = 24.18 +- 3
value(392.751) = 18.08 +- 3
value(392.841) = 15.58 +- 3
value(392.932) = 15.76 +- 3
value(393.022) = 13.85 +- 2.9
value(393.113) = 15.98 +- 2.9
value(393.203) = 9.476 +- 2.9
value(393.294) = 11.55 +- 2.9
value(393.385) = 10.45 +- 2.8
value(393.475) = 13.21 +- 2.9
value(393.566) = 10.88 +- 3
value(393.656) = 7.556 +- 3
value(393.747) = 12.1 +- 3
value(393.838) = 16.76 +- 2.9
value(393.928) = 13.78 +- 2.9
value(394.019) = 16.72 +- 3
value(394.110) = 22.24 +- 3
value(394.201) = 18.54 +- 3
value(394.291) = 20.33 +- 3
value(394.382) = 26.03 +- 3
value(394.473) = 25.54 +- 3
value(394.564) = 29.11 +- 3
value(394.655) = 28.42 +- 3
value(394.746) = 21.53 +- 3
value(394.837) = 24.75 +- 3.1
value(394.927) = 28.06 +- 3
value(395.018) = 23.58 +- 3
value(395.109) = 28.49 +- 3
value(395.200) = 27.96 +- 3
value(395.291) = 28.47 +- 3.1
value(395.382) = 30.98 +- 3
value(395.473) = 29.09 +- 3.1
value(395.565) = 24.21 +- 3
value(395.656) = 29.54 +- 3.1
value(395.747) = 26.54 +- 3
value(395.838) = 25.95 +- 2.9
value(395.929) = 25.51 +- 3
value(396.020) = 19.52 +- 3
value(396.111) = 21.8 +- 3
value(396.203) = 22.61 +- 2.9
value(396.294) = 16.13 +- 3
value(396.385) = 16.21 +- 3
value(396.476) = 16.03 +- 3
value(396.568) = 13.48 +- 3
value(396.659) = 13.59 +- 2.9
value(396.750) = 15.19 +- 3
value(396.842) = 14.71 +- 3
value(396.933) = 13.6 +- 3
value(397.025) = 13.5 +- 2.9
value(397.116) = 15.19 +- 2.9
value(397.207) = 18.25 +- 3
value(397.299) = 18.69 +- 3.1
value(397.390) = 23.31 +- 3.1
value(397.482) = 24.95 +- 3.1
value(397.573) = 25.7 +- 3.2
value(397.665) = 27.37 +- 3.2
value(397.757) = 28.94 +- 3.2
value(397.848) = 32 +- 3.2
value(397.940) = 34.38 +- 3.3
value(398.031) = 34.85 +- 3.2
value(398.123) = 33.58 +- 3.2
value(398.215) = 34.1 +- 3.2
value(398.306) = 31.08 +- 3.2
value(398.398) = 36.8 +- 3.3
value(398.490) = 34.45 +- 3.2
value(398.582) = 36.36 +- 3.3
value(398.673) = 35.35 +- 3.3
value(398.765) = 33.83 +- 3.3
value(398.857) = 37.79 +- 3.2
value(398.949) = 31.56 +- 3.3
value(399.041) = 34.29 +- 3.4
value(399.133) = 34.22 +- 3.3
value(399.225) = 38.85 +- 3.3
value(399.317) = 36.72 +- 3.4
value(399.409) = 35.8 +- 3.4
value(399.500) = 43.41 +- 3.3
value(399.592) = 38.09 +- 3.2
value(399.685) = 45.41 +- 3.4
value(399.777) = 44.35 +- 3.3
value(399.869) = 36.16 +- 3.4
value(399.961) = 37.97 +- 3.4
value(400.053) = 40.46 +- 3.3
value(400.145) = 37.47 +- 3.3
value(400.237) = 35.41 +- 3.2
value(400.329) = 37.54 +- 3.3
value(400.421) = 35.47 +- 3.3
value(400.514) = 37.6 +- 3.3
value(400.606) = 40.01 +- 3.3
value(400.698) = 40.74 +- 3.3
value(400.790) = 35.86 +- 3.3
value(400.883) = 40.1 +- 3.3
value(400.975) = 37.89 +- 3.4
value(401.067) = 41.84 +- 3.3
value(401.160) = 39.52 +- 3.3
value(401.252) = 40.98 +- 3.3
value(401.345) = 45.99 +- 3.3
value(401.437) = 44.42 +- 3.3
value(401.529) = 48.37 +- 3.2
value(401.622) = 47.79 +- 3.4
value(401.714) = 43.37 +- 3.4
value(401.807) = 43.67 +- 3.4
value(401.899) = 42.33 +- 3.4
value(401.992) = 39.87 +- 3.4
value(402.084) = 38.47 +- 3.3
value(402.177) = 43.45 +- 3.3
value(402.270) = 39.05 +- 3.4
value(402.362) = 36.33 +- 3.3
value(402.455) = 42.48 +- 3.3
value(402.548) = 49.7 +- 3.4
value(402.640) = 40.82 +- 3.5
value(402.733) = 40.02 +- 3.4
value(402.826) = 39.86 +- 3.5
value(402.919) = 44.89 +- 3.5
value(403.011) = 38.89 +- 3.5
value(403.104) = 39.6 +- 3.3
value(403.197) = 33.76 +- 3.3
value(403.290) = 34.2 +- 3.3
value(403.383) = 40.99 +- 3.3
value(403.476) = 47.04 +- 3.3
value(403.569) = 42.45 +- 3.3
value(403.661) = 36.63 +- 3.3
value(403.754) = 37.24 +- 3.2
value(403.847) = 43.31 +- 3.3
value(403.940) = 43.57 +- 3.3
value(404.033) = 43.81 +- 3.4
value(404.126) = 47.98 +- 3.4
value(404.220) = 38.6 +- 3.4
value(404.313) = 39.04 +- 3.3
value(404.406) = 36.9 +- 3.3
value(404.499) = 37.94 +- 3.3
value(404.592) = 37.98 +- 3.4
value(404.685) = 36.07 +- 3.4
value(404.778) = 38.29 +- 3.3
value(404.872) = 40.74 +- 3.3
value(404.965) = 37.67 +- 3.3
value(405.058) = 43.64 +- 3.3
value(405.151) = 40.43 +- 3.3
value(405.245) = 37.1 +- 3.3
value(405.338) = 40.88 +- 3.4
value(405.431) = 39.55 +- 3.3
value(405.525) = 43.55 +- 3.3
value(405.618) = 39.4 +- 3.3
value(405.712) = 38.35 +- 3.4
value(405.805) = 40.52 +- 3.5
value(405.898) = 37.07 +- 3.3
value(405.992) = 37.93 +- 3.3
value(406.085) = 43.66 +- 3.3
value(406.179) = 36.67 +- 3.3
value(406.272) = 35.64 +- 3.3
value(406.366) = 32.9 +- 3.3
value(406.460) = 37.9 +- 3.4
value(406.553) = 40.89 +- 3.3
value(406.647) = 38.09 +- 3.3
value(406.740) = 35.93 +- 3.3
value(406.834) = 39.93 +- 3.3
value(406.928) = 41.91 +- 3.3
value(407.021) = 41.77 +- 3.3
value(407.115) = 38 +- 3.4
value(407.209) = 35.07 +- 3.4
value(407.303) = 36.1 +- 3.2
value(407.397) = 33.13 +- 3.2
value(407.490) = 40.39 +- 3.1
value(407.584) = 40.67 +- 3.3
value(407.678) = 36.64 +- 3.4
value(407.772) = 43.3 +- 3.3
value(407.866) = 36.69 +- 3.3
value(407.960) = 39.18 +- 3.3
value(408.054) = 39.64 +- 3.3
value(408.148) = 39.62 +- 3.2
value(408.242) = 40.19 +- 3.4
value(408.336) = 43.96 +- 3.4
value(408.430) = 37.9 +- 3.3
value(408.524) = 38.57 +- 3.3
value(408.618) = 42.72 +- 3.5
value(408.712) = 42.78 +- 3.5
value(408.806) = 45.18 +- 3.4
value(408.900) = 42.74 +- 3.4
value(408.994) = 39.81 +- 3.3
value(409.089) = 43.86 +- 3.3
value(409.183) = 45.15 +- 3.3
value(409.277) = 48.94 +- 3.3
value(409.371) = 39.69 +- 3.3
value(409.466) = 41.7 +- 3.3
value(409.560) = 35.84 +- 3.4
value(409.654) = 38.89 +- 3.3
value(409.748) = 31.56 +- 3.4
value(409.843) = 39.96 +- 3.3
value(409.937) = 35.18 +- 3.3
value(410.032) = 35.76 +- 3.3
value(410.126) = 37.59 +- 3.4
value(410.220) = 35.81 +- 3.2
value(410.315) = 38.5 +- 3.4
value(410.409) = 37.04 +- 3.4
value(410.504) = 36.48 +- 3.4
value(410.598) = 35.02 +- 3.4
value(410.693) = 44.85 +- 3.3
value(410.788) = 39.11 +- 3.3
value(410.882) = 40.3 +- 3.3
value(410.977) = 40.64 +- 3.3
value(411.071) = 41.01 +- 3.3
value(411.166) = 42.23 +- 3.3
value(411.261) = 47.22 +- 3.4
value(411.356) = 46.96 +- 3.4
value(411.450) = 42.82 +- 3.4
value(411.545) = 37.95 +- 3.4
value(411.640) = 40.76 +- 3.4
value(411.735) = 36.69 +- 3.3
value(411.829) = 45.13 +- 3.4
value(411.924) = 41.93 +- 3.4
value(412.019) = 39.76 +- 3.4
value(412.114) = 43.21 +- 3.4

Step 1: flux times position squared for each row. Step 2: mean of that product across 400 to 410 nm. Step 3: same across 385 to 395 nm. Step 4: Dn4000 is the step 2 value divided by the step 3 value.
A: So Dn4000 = 1.95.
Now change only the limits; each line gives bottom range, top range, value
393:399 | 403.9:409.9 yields 1.81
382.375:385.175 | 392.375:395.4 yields 1.24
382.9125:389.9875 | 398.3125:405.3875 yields 2.15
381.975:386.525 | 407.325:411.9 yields 2.55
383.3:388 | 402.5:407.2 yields 2.32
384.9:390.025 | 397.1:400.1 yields 1.66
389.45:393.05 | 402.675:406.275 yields 1.62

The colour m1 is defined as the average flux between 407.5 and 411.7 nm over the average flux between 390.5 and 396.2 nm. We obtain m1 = 1.71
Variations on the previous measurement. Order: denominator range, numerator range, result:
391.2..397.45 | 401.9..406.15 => 1.87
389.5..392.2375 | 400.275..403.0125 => 1.49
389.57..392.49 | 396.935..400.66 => 1.20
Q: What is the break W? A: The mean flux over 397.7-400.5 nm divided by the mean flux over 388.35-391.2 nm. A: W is 1.4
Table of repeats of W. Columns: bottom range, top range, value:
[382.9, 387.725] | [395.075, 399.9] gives 1.53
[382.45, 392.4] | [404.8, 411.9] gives 1.84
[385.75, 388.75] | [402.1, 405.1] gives 2.05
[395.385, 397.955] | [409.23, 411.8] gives 1.83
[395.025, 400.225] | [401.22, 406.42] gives 1.41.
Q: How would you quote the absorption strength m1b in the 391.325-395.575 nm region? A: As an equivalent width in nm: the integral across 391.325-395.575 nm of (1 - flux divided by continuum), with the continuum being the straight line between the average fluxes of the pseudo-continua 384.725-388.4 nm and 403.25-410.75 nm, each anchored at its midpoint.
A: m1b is 0.67 nm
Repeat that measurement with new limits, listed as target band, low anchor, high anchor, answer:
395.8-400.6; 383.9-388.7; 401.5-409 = 0.486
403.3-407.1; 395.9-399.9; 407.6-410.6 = -0.439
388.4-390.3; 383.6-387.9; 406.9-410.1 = -0.153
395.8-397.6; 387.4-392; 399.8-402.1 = 0.835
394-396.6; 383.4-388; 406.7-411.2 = 0.336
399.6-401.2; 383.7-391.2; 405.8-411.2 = -0.323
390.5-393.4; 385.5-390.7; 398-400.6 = 0.236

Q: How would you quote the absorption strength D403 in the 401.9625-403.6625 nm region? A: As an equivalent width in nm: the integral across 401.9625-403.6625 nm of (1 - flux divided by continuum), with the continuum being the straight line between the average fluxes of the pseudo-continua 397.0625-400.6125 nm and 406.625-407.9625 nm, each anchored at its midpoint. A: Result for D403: -0.22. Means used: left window 33.7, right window 38.4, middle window 40.6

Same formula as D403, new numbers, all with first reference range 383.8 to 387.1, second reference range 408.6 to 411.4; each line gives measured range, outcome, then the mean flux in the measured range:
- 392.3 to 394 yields 0.63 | 16.1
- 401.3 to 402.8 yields -0.42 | 42.8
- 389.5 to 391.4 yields -0.36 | 27.7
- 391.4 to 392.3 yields -0.13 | 27.9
